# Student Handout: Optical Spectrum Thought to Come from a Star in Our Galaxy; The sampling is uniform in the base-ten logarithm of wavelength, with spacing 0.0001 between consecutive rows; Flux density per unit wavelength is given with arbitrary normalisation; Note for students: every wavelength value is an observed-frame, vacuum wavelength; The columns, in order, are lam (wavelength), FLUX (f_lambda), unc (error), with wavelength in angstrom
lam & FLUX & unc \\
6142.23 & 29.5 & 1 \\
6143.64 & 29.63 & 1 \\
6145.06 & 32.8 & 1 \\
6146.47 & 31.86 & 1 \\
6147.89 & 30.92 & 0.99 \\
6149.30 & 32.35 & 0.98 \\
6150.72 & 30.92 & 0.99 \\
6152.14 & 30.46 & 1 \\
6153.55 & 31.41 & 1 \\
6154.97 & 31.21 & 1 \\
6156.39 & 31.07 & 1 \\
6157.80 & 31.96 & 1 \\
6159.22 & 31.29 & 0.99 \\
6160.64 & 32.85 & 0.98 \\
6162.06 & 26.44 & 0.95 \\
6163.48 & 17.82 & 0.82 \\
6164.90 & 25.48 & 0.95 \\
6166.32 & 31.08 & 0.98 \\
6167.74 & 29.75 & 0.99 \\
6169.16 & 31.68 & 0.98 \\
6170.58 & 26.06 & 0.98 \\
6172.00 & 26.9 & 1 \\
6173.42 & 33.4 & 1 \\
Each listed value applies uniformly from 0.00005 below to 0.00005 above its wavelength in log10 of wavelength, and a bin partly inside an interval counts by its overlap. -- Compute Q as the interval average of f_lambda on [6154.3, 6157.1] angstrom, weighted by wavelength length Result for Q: 31.2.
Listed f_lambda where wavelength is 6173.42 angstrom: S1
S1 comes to 33.4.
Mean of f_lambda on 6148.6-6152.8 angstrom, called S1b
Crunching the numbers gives 31.2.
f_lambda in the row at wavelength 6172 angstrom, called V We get 26.9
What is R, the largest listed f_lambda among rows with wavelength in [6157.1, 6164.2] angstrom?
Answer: 32.85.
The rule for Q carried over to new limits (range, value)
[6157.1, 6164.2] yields 28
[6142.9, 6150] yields 31.5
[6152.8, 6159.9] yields 31.4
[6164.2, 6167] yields 28.3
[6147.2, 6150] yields 31.7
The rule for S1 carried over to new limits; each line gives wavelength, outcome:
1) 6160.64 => 32.85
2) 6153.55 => 31.41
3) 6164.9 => 25.48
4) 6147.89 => 30.92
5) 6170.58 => 26.06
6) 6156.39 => 31.07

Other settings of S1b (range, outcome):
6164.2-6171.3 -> 28.8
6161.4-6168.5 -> 26.1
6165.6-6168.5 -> 30.4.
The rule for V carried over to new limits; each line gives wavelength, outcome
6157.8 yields 31.96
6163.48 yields 17.82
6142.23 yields 29.5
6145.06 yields 32.8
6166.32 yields 31.08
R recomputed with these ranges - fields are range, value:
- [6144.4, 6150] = 32.8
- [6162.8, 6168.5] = 31.08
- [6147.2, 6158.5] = 32.35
